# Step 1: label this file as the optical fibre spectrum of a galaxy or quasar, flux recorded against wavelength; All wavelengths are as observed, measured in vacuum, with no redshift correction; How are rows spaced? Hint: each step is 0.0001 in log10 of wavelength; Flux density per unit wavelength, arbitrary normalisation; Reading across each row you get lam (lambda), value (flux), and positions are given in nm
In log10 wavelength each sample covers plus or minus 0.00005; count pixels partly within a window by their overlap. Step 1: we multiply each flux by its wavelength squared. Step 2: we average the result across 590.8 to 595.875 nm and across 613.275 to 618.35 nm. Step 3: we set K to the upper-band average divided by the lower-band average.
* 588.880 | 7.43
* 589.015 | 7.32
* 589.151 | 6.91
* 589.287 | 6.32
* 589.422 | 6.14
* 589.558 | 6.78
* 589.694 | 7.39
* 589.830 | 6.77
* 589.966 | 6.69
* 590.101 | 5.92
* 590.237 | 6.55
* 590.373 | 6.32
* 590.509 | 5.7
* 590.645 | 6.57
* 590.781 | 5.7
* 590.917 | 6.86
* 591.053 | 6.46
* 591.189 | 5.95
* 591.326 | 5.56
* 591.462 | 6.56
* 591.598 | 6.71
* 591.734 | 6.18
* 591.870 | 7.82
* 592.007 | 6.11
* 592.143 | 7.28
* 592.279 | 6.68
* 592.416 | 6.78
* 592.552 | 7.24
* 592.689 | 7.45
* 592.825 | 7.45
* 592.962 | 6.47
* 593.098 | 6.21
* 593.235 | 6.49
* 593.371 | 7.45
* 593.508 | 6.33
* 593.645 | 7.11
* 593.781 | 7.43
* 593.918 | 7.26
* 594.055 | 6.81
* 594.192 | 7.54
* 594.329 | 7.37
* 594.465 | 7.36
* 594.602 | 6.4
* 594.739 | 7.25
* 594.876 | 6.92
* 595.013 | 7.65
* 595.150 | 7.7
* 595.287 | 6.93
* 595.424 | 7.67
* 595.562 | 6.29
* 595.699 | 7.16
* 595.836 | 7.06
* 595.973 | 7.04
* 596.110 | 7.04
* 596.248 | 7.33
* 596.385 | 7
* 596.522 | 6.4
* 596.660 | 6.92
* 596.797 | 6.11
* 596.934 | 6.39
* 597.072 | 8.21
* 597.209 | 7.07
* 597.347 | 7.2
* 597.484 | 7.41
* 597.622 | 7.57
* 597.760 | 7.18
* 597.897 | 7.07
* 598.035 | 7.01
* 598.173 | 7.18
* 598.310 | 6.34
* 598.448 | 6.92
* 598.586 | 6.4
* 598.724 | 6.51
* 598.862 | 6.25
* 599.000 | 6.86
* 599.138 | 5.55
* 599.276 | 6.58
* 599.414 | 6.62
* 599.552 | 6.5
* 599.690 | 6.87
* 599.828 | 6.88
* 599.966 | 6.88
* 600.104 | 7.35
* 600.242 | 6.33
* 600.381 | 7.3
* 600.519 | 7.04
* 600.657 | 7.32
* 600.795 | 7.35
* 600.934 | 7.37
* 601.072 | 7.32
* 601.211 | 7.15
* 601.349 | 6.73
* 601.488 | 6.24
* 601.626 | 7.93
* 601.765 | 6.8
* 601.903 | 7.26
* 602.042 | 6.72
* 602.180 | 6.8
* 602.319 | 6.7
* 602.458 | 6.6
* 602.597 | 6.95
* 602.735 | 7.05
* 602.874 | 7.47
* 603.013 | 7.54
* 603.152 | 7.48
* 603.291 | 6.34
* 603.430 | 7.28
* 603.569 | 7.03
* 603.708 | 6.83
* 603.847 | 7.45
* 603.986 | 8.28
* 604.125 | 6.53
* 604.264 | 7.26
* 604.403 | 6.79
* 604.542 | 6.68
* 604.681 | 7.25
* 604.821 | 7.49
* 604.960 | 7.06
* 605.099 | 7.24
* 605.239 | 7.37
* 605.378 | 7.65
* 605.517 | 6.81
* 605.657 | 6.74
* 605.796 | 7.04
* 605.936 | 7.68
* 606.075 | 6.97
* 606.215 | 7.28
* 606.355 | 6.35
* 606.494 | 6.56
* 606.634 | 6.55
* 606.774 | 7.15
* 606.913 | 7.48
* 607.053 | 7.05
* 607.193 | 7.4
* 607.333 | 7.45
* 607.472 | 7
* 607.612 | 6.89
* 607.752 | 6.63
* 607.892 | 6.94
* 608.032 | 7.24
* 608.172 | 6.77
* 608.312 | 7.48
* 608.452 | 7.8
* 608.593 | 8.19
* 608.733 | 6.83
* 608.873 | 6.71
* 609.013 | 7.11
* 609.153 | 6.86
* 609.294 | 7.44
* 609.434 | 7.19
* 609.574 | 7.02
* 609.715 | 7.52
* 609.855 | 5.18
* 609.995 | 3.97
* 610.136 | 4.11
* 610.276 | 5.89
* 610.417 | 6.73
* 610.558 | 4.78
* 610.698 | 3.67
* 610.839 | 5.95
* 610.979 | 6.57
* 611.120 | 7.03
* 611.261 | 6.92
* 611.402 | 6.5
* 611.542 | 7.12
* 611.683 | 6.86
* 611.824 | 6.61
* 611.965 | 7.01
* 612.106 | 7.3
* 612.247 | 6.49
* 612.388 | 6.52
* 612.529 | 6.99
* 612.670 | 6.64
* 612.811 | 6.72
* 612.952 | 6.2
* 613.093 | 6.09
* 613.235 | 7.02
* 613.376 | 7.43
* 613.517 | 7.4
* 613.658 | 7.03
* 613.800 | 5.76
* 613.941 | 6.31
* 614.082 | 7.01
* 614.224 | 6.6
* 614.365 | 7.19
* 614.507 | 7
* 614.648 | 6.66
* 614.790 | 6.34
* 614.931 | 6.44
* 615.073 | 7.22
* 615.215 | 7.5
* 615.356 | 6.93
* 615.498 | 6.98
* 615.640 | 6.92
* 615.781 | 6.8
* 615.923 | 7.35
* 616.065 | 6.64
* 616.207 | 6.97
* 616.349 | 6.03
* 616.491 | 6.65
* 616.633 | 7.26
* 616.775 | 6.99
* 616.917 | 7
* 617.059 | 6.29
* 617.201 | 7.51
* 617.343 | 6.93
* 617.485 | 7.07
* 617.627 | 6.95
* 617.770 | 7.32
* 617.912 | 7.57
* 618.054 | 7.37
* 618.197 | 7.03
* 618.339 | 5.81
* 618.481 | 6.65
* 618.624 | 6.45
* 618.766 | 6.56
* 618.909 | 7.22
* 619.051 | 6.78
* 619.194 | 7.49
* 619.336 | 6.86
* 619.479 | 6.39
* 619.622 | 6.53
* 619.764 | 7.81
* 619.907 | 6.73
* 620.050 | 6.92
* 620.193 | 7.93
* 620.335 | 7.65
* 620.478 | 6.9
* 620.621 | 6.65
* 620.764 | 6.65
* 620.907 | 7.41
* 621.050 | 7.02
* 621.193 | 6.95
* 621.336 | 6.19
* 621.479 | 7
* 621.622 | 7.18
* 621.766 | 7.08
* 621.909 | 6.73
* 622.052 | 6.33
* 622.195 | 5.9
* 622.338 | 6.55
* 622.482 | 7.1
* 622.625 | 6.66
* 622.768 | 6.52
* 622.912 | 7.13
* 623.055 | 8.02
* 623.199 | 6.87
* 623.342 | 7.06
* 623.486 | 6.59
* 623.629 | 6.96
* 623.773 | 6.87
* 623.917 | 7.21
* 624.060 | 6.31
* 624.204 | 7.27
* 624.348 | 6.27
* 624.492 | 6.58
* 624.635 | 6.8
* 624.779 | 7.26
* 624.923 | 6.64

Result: 1.1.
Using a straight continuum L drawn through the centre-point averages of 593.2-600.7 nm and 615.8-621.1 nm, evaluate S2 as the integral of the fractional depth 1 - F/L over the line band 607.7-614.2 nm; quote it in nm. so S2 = 0.33 nm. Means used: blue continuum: 6.96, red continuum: 6.95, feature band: 6.6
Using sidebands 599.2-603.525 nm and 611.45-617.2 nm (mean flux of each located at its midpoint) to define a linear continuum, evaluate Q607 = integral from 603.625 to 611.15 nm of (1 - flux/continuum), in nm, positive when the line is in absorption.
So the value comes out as 0.11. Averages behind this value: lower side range 6.99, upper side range 6.81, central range 6.81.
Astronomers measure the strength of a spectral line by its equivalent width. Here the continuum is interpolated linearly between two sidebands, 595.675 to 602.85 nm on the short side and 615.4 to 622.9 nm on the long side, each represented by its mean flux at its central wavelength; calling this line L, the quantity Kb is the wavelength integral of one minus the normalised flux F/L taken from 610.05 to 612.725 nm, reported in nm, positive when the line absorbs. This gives 0.24 nm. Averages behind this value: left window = 6.92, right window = 6.89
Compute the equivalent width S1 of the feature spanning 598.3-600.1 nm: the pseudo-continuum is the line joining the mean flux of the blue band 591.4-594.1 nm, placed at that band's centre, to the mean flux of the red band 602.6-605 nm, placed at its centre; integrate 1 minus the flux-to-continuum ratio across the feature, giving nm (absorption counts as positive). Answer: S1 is 0.118 nm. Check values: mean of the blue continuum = 6.89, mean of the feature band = 6.59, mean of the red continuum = 7.16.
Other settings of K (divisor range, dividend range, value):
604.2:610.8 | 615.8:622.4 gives 1.06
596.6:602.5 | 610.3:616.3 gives 1.01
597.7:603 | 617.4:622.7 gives 1.07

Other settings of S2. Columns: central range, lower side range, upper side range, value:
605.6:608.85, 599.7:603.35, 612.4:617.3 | -0.076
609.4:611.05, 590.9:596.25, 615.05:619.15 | 0.296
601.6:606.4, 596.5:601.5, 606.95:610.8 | -0.262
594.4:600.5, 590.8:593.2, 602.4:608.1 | -0.073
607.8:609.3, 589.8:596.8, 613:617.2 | -0.082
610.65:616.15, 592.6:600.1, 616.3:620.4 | 0.186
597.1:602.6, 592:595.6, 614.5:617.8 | 0.074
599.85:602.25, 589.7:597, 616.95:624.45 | -0.075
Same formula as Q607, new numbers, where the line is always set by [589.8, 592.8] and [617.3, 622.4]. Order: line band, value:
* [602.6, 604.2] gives -0.12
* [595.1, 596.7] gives -0.10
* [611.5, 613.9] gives 0.02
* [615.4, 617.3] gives 0.00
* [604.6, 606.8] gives -0.11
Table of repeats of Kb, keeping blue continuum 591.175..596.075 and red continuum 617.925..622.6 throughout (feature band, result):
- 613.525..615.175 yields 0.039 nm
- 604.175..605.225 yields -0.030 nm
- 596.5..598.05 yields -0.029 nm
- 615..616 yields -0.030 nm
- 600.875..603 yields -0.029 nm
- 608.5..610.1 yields 0.051 nm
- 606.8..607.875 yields -0.033 nm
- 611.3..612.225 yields 0.003 nm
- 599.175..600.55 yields 0.026 nm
